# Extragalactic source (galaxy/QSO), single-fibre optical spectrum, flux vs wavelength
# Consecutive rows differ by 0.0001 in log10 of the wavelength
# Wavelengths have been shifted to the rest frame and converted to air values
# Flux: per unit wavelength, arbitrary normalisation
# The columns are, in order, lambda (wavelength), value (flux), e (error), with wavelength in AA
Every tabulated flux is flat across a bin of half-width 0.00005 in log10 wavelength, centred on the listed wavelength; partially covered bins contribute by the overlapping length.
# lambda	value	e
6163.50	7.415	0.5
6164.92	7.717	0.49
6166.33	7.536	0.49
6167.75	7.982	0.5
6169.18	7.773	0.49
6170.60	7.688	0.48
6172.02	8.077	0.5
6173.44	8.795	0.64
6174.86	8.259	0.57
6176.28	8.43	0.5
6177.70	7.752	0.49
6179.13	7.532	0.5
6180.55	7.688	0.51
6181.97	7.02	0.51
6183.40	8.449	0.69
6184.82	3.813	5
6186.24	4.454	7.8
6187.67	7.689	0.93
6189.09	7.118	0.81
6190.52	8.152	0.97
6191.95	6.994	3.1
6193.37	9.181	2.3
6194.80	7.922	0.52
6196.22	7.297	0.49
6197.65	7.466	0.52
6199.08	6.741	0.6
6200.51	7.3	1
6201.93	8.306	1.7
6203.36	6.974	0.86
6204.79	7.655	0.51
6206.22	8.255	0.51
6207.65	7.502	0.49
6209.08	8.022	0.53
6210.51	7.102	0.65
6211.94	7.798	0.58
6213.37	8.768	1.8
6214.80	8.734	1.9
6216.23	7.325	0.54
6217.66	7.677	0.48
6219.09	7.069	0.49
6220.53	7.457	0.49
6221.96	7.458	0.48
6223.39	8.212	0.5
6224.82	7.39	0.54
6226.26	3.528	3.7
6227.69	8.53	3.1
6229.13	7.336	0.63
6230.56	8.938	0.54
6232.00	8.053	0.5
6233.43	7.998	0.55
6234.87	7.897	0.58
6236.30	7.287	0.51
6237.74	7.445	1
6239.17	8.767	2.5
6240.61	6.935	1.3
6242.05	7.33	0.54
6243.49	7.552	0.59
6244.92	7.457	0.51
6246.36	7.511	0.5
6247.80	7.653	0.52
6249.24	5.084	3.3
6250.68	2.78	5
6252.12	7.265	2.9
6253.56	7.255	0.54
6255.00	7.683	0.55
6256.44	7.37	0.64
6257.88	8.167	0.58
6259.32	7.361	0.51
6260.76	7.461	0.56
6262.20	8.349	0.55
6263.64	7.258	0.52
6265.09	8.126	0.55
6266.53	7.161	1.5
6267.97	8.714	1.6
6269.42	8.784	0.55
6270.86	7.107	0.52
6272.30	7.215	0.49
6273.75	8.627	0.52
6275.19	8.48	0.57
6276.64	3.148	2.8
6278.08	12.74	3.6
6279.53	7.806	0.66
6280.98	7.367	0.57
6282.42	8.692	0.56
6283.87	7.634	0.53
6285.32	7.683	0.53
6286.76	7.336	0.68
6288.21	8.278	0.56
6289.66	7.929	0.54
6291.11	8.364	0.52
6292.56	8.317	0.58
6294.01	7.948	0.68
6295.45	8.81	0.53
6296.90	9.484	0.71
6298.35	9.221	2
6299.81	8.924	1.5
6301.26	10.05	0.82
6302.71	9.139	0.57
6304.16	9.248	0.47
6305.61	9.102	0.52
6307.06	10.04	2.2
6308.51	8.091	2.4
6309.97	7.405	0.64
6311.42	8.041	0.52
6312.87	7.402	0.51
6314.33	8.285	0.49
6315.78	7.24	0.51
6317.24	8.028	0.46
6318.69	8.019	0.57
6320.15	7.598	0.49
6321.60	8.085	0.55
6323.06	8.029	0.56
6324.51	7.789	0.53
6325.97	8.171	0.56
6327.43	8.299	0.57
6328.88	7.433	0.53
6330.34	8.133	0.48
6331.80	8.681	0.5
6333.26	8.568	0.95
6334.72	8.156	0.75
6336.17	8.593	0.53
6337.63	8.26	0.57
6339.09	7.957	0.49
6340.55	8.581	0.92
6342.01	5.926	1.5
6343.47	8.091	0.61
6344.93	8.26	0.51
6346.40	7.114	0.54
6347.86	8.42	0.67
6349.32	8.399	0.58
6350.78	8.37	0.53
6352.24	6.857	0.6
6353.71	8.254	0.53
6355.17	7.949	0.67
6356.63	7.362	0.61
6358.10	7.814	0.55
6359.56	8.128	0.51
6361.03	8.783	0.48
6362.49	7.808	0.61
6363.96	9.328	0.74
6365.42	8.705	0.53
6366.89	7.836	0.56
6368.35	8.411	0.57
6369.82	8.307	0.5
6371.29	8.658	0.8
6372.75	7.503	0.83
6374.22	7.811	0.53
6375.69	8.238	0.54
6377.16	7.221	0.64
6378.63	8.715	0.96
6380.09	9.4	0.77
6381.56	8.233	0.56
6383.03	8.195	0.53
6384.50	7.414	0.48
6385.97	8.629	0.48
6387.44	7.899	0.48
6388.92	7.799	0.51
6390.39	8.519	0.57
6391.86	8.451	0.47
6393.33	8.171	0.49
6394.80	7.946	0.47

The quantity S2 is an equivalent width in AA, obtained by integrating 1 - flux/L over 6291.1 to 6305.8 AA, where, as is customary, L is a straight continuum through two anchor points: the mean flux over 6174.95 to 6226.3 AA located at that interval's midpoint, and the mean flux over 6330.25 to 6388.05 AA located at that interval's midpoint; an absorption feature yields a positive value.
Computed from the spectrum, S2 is -2.1 AA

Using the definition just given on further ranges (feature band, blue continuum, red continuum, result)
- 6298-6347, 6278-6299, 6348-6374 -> 0.2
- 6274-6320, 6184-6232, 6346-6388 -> -3.0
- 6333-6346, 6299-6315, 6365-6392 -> 0.7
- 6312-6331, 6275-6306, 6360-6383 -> 1.1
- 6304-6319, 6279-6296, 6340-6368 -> -0.4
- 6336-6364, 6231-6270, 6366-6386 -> 0.2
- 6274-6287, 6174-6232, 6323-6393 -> -0.2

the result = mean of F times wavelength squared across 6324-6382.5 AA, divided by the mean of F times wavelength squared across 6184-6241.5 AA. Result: 1.1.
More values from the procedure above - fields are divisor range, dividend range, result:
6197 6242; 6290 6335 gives 1.14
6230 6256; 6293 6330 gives 1.18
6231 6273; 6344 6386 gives 1.14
